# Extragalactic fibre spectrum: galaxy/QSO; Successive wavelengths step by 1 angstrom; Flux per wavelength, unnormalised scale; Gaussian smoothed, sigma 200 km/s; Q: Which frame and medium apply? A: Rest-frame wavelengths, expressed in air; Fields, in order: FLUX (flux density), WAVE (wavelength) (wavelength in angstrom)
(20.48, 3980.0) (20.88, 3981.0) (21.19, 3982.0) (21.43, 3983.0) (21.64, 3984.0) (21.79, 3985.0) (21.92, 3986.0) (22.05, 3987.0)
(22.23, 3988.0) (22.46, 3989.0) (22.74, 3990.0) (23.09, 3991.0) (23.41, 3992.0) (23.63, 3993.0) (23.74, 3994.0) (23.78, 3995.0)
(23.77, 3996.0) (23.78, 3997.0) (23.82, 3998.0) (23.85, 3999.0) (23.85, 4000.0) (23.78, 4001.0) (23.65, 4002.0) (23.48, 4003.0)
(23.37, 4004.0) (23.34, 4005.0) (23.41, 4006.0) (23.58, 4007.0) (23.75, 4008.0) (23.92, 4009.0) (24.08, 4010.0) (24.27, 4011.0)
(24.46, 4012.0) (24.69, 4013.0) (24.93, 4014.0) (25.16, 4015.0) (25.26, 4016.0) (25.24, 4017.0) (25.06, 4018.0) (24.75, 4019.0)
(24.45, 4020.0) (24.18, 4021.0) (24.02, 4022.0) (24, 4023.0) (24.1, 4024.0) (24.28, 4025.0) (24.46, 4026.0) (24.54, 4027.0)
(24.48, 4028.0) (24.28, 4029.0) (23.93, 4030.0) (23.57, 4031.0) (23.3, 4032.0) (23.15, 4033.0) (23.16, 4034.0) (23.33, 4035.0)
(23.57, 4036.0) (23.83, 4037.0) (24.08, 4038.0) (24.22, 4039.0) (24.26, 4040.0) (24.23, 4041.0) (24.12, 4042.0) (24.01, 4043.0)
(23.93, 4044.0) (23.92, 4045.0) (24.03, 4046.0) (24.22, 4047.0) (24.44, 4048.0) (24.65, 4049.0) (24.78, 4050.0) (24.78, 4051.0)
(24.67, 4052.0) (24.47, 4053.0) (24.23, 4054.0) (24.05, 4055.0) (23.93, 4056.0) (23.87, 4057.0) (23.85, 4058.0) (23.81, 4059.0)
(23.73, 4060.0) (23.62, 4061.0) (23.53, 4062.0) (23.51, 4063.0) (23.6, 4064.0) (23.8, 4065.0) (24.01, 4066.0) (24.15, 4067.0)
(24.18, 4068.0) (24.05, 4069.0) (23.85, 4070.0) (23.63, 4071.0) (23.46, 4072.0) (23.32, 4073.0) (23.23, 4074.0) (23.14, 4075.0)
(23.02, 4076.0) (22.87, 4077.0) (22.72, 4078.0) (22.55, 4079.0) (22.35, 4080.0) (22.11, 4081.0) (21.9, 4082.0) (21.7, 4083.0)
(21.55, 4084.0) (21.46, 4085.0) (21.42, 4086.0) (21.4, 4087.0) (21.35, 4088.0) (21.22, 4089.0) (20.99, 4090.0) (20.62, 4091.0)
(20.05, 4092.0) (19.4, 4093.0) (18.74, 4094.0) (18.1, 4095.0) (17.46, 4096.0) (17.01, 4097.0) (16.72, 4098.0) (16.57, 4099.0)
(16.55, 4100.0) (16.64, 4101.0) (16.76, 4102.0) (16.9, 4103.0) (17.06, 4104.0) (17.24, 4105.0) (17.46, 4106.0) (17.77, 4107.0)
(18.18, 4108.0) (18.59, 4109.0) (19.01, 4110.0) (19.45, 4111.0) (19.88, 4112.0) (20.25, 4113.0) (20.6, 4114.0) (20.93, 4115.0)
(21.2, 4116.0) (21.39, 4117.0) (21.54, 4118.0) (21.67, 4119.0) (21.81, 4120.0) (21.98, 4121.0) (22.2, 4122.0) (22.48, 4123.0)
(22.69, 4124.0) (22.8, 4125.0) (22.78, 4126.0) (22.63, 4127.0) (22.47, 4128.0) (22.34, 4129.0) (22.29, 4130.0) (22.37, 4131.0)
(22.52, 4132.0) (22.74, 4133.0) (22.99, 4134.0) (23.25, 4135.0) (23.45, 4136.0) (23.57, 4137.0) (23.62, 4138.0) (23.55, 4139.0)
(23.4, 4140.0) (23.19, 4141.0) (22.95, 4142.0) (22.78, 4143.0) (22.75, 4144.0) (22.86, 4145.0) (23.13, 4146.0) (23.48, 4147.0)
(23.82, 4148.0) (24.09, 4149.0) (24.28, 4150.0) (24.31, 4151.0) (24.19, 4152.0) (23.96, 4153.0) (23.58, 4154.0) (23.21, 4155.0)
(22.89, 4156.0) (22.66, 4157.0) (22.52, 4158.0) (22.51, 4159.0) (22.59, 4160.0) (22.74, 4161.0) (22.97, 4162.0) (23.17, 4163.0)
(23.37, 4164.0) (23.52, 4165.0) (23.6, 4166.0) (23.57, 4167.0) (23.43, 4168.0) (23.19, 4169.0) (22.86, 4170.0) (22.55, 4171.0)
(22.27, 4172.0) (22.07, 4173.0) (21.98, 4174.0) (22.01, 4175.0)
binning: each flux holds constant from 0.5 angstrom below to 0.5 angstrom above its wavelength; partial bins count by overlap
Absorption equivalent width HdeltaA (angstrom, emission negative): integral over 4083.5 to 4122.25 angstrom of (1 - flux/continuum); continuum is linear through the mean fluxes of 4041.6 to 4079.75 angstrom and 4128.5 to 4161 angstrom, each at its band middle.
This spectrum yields 6.7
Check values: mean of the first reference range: 23.8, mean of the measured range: 19.4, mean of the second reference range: 23.2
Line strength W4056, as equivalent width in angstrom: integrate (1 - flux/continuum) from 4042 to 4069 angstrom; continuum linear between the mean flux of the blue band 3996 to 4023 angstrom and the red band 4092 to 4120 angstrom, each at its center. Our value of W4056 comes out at -3.2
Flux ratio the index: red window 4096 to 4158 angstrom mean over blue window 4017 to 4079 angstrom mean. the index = 0.89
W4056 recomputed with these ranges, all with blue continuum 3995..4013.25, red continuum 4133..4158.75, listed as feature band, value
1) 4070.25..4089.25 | 1.0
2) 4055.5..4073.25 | -0.1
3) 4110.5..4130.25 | 1.5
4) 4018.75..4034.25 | -0.2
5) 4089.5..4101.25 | 2.6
